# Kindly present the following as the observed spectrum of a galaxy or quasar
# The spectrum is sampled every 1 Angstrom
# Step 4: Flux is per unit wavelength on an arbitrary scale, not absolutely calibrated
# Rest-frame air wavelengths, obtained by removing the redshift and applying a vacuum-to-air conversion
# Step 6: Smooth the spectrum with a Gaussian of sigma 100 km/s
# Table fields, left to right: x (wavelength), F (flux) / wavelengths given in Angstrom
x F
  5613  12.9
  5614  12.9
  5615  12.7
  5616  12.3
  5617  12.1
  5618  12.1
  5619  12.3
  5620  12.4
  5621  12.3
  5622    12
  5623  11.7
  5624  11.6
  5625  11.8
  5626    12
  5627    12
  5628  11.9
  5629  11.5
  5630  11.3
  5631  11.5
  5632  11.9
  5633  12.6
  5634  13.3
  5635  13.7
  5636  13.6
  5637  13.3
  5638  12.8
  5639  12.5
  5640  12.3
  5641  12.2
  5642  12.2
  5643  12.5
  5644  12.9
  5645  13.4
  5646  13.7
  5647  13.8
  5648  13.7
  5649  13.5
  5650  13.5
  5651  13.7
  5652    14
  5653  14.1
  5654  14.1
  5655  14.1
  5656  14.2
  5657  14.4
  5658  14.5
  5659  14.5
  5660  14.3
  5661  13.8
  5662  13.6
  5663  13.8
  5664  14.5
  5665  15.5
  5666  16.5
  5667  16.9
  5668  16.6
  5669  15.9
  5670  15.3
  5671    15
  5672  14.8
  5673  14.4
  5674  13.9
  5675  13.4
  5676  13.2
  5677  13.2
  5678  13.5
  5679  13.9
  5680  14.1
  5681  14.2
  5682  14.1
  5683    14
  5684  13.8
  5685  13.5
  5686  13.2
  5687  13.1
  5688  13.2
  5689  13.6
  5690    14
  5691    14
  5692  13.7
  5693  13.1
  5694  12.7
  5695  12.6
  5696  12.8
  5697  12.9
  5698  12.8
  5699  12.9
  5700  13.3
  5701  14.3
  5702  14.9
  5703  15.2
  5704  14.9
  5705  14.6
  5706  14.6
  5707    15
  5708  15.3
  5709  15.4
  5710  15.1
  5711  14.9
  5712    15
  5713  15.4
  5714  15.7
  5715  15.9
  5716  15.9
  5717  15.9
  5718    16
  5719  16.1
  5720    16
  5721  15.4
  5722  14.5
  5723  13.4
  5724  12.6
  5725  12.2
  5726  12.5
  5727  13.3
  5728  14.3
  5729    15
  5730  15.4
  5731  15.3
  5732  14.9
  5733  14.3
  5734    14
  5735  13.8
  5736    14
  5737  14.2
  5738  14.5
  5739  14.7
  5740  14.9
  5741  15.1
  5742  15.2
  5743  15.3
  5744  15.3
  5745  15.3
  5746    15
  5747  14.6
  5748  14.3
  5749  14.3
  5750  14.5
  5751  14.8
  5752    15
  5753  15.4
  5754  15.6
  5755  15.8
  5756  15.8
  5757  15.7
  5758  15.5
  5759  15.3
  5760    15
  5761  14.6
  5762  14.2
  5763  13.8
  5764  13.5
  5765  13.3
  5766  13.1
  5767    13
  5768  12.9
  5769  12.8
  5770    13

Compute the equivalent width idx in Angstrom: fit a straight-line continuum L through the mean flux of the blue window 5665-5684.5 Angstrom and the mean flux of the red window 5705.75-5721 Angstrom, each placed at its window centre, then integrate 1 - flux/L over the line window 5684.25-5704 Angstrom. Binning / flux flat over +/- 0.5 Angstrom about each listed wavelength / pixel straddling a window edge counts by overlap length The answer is 2.0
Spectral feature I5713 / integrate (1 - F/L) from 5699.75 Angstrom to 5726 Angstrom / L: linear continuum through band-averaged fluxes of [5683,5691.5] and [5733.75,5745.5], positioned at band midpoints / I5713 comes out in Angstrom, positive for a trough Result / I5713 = -1.4 Angstrom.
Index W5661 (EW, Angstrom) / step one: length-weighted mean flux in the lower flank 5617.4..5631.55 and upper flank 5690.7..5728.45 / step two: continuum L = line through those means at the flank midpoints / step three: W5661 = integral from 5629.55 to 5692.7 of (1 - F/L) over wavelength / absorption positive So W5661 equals -4.1 Angstrom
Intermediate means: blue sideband 11.9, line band 13.8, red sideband 14.3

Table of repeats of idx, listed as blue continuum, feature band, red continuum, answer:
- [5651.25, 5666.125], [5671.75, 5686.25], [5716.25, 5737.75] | 0.6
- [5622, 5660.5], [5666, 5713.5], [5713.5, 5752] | -1.0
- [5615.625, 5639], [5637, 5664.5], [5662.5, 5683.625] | -0.2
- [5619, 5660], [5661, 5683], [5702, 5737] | -1.4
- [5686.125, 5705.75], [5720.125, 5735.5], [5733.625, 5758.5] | 0.4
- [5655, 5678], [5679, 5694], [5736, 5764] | 1.0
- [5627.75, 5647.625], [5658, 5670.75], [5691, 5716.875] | -1.6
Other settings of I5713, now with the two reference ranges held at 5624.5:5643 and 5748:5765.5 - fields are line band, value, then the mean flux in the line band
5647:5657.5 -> -1.0 Angstrom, 13.9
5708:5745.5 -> -1.5 Angstrom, 14.8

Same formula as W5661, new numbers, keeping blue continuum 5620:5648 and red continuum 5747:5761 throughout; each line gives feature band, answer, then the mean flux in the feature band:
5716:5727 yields -0.06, 14.5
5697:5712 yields -0.48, 14.5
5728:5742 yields 0.06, 14.6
